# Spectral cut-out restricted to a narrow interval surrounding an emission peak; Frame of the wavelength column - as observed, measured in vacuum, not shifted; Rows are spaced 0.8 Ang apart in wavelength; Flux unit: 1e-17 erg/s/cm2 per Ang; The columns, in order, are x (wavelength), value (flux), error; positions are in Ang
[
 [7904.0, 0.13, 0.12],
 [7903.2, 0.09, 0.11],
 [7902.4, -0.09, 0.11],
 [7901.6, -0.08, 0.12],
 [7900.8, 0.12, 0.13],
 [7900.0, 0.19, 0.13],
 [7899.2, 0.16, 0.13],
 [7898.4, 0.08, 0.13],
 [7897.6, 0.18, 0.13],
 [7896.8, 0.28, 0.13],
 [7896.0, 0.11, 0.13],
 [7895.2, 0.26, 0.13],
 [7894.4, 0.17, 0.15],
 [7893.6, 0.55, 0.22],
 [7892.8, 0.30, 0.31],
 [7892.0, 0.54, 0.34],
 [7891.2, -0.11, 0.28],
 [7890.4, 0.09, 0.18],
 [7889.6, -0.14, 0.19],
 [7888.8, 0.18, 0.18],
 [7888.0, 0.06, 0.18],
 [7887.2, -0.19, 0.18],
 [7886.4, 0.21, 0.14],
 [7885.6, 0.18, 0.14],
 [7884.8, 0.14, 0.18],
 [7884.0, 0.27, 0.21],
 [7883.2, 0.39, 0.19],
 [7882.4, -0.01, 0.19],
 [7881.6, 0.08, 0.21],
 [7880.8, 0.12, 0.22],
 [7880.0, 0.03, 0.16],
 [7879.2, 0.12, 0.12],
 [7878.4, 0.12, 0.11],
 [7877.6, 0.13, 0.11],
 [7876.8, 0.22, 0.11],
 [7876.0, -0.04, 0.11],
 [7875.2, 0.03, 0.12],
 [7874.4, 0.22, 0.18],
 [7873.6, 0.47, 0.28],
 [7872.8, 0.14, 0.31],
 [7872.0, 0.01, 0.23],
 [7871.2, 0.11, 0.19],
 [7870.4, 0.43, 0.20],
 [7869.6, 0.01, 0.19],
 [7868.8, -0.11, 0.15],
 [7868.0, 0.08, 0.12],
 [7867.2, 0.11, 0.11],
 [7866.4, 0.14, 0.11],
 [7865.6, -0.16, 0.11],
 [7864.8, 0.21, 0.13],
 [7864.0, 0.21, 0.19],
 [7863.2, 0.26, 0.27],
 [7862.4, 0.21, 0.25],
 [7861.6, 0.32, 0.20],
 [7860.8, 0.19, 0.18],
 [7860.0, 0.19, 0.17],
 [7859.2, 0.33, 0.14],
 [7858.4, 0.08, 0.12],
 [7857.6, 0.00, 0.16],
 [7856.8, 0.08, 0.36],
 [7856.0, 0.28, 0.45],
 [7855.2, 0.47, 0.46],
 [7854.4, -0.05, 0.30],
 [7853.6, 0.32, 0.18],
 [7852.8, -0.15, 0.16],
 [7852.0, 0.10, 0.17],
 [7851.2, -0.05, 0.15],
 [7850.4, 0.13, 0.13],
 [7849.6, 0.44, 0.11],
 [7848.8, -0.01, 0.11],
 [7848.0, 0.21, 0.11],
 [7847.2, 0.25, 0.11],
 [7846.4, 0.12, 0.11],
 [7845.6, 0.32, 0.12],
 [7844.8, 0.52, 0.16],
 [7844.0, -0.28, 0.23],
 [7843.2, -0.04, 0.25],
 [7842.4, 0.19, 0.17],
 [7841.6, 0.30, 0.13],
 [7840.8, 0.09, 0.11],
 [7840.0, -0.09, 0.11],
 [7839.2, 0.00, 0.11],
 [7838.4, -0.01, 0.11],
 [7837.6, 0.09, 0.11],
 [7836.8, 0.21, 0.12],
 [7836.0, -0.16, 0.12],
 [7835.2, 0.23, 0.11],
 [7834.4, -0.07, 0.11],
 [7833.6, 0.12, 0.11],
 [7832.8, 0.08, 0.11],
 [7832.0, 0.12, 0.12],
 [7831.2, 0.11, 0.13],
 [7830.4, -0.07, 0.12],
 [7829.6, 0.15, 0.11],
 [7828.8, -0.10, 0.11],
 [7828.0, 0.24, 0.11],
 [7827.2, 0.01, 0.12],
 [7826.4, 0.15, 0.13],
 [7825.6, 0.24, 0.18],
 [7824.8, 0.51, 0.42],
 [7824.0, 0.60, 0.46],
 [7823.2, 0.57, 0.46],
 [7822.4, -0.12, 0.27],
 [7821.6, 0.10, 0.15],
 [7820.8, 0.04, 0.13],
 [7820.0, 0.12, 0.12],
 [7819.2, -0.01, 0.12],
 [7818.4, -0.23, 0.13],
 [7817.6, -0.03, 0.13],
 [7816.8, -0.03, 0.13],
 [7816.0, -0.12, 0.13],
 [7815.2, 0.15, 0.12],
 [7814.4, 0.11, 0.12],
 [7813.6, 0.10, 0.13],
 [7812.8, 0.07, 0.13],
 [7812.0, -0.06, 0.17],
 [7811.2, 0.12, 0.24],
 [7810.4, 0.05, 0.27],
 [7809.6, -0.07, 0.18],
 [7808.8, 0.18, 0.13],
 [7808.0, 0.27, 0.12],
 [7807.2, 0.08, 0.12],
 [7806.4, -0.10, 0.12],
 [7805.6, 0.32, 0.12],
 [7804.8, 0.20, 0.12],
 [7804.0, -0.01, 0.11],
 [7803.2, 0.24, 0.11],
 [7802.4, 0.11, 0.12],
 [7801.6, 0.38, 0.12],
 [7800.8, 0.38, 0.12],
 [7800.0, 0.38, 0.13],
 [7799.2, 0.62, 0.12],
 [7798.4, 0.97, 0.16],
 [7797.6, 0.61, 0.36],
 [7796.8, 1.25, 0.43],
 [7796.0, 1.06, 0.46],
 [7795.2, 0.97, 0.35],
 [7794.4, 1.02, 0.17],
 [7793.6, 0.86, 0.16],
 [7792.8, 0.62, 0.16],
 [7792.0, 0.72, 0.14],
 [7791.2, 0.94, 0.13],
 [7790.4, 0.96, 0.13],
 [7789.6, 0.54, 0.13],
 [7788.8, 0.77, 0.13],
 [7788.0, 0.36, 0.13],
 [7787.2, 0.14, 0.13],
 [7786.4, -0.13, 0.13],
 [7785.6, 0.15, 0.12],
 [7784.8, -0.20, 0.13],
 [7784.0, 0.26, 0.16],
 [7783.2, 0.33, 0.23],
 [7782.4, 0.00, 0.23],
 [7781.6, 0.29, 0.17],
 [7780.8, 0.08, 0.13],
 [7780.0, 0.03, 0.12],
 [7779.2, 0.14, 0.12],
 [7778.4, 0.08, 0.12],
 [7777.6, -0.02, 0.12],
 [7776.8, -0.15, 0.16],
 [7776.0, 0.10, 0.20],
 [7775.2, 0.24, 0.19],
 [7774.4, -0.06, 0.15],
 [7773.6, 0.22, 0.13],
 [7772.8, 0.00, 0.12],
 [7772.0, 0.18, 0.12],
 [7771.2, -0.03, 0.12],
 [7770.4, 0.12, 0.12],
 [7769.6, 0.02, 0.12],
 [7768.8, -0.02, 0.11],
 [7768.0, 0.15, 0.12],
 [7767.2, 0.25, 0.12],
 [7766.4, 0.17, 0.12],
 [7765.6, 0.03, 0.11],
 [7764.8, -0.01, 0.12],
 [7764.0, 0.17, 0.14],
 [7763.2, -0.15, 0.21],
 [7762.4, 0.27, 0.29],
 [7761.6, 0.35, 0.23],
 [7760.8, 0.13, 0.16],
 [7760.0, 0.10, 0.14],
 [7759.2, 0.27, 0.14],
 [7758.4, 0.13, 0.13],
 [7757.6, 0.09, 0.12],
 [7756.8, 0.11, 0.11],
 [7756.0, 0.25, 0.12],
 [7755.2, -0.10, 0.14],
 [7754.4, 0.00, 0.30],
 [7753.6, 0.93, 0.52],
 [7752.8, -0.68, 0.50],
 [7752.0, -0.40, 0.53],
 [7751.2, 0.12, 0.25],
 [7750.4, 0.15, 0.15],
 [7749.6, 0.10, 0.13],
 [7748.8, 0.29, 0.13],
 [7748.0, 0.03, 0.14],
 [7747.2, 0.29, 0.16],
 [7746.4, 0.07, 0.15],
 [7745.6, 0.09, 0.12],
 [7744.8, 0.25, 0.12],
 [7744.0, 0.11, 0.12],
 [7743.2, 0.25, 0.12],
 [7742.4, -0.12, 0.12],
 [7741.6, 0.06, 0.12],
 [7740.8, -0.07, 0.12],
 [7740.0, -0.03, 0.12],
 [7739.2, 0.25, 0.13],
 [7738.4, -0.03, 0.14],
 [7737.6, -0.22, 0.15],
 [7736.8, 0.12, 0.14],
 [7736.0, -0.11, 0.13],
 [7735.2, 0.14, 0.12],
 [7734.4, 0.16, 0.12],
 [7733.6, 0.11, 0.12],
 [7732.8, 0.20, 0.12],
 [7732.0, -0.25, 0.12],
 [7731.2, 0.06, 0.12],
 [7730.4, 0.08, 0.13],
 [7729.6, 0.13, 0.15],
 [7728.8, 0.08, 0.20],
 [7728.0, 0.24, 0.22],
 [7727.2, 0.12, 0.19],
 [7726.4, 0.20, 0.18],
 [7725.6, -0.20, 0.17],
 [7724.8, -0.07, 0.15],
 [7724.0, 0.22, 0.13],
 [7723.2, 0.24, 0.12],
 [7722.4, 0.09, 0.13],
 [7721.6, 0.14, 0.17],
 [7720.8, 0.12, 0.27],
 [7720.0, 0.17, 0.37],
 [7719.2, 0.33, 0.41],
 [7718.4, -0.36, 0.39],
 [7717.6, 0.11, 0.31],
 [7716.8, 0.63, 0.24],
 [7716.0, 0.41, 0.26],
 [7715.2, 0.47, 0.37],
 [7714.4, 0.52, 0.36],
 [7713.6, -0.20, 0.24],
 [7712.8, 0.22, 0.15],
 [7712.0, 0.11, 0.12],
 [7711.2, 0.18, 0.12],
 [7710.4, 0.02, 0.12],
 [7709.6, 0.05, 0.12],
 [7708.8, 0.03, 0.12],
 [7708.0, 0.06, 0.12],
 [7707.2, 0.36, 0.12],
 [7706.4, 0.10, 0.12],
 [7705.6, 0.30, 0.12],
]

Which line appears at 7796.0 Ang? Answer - [O II]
